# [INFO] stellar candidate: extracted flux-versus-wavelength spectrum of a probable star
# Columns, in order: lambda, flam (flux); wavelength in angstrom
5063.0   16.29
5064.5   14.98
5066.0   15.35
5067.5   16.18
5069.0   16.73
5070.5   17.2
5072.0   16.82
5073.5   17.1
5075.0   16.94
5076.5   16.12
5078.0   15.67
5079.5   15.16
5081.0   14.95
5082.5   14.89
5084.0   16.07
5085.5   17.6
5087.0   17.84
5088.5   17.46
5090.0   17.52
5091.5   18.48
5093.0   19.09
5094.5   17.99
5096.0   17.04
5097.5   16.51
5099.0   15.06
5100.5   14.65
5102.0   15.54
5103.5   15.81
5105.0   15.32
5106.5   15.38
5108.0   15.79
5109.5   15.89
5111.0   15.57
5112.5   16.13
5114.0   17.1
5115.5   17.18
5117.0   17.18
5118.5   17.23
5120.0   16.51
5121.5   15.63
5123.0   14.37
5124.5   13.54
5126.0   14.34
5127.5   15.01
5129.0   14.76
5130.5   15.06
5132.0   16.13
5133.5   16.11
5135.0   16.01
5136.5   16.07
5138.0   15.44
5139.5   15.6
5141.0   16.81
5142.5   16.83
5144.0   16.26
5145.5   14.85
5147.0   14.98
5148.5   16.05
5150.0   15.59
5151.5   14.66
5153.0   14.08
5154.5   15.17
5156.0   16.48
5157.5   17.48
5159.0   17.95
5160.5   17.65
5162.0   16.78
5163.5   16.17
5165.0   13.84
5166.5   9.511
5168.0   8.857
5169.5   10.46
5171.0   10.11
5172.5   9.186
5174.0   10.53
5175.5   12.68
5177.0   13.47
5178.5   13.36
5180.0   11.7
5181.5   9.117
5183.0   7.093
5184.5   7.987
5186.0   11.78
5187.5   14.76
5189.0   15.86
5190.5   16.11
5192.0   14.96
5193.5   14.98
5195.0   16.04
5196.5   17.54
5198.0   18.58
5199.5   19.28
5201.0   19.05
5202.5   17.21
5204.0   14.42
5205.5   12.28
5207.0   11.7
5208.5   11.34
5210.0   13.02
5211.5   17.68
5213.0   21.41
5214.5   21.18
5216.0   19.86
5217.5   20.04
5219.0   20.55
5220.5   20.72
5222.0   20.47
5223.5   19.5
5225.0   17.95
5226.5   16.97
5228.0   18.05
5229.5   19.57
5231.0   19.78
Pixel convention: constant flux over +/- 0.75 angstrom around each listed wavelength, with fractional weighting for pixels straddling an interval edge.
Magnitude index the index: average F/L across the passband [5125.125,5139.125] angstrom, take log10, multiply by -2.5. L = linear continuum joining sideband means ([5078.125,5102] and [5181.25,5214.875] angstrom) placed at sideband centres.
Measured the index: 0.04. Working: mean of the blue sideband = 16.6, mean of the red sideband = 14.9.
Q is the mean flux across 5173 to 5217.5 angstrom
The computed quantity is 14.7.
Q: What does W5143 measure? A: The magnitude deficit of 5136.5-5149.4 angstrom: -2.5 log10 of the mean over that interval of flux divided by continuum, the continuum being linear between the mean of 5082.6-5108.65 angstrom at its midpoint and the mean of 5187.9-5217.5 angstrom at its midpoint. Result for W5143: 0.05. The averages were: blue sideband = 16.6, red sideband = 16.5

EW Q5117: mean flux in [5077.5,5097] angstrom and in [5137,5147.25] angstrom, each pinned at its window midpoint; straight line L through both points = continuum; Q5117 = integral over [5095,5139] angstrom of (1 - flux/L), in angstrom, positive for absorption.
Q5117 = 1.6 angstrom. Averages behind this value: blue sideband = 16.9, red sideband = 15.9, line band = 15.7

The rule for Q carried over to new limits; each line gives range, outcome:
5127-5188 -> 14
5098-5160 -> 15.8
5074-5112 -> 16.3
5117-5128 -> 15.4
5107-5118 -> 16.4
